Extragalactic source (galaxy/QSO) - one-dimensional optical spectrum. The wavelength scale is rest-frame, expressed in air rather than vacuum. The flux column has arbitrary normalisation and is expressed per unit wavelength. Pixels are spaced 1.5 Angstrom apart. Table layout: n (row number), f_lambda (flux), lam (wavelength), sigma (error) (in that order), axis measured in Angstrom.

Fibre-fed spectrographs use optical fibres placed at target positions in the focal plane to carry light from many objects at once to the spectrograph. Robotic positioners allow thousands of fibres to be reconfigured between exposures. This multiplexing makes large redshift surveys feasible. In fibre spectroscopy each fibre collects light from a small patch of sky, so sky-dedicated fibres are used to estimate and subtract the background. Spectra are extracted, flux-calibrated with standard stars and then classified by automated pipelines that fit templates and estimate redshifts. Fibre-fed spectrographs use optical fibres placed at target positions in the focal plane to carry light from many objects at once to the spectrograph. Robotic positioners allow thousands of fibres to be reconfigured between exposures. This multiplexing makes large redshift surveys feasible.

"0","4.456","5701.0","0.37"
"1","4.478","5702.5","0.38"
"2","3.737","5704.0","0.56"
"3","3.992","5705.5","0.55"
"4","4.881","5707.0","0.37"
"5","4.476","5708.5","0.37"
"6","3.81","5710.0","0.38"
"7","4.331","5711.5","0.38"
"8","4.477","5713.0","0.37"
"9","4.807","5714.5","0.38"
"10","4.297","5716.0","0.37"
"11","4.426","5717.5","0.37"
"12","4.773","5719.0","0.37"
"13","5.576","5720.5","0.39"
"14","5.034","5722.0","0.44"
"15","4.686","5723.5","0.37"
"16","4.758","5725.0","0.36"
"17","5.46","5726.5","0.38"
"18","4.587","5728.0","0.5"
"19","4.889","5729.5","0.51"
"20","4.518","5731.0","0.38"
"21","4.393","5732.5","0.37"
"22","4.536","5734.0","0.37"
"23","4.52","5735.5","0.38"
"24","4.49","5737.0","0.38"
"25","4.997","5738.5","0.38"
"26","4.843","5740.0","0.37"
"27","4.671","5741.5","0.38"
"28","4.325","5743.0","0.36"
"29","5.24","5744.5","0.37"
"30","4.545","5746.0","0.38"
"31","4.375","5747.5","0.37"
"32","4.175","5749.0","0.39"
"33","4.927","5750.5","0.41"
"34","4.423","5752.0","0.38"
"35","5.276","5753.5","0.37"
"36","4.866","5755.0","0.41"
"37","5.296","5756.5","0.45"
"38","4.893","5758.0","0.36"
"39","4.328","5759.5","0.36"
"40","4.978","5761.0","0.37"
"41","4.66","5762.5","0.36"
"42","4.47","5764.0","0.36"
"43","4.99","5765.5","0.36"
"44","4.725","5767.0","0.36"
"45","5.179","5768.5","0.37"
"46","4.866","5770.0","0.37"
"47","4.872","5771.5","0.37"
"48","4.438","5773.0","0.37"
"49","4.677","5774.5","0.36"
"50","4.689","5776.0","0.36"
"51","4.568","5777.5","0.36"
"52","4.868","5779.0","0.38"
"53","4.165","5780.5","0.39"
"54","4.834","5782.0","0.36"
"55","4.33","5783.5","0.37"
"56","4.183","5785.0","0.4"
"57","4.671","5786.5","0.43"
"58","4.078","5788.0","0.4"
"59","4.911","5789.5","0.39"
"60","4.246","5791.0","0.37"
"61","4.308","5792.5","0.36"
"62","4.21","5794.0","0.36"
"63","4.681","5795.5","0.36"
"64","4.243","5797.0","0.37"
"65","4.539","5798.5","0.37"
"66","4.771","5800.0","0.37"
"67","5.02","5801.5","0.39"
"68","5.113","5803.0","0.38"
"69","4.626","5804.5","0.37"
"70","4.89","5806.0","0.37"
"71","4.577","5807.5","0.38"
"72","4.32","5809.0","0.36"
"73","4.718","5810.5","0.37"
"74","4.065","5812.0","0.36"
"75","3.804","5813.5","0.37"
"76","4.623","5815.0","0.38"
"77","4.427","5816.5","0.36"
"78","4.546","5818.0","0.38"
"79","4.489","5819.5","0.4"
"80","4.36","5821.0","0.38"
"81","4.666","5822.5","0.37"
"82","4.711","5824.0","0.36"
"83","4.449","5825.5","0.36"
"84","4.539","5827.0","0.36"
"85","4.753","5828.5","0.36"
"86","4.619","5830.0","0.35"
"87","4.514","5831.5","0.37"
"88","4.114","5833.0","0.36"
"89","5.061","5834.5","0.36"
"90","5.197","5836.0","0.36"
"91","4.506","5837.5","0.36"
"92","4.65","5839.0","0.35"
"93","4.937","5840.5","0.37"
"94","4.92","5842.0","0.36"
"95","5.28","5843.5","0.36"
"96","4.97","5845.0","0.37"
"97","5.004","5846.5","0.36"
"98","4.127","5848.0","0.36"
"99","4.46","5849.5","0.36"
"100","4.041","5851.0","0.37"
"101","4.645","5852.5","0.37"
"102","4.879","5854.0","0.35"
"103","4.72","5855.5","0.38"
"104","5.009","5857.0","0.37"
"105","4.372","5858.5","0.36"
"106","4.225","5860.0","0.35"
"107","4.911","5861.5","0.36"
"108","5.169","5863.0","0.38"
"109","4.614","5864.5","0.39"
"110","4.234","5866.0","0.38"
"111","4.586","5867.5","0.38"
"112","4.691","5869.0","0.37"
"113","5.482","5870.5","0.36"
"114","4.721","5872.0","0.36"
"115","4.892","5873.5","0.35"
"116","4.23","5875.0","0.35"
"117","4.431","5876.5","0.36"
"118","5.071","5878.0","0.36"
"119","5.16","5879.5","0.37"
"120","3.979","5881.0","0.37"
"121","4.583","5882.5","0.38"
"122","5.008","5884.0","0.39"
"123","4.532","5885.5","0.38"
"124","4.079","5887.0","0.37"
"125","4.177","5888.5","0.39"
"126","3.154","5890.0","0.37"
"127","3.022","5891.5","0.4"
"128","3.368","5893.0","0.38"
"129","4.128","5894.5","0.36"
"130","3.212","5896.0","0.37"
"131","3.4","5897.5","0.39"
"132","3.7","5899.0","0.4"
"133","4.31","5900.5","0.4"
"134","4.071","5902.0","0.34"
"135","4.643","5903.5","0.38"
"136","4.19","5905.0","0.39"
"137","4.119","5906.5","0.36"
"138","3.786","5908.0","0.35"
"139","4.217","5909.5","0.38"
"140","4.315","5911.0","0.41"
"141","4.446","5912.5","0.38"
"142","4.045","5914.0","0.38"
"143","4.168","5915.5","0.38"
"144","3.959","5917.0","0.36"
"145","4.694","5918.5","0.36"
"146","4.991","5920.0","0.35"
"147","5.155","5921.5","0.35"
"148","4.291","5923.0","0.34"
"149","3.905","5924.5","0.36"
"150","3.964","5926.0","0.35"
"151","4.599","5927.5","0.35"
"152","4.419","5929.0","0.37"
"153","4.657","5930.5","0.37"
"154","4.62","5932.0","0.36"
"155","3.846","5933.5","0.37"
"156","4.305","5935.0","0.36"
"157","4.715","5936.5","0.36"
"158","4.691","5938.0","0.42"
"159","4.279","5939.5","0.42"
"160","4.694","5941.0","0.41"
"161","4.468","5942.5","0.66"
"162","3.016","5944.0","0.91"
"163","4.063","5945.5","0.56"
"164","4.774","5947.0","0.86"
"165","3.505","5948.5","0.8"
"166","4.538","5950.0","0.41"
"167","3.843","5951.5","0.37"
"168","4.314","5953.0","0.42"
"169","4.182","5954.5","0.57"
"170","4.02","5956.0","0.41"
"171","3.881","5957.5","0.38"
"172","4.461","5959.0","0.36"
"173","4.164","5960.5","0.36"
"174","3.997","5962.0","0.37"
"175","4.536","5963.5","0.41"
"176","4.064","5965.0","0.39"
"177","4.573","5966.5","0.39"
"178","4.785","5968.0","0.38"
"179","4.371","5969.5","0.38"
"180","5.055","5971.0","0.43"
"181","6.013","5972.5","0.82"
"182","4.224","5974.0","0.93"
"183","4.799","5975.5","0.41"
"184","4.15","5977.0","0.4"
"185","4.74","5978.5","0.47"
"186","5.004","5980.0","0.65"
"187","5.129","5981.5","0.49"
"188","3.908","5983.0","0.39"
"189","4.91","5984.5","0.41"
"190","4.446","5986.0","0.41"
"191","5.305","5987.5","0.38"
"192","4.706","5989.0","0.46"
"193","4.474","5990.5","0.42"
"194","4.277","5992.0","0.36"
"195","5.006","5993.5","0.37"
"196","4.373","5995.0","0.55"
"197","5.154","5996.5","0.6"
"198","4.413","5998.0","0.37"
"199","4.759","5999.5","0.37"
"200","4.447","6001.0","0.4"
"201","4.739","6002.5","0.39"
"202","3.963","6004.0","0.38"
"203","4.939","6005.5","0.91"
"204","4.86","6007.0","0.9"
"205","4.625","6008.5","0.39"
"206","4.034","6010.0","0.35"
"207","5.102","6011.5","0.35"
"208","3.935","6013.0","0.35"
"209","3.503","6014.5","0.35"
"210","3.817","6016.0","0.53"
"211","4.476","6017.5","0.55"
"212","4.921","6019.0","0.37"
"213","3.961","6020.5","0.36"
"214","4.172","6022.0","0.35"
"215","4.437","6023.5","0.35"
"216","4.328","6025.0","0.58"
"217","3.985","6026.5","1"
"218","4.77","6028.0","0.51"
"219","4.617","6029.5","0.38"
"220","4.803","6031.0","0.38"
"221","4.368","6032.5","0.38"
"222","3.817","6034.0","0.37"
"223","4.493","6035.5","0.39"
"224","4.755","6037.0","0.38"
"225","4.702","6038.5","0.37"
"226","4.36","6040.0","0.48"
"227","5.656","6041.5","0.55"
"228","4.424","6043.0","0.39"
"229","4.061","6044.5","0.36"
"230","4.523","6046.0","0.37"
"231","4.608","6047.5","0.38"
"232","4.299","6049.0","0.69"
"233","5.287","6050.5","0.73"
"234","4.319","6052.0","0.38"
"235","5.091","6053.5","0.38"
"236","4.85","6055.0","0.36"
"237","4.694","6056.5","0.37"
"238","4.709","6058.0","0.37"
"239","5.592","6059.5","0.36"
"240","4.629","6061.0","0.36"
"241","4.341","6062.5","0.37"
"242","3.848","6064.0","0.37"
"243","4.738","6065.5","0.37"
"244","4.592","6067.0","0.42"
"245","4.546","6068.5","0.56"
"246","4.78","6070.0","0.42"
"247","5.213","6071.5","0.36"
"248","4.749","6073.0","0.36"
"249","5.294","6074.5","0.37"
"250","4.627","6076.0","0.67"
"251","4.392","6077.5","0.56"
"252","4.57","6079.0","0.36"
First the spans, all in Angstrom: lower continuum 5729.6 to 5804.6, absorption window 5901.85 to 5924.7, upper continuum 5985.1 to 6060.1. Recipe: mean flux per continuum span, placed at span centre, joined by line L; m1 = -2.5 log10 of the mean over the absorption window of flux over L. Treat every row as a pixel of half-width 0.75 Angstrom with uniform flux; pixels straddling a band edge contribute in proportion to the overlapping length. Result 0.066 mag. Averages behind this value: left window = 4.65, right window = 4.56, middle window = 4.33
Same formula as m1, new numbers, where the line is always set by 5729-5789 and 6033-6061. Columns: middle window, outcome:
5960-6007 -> 0.010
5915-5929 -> 0.061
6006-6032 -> 0.071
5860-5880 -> -0.020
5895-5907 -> 0.181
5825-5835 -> 0.024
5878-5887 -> 0.008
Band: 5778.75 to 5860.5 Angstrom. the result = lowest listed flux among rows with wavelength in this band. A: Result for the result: 3.804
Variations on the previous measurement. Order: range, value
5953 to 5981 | 3.881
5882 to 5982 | 3.016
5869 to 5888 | 3.979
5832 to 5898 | 3.022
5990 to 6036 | 3.503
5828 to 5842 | 4.114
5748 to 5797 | 4.078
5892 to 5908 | 3.212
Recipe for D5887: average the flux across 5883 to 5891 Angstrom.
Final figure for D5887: 4.17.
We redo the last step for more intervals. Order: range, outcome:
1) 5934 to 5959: 4.21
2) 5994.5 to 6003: 4.65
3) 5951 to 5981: 4.47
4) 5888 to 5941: 4.17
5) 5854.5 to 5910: 4.33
